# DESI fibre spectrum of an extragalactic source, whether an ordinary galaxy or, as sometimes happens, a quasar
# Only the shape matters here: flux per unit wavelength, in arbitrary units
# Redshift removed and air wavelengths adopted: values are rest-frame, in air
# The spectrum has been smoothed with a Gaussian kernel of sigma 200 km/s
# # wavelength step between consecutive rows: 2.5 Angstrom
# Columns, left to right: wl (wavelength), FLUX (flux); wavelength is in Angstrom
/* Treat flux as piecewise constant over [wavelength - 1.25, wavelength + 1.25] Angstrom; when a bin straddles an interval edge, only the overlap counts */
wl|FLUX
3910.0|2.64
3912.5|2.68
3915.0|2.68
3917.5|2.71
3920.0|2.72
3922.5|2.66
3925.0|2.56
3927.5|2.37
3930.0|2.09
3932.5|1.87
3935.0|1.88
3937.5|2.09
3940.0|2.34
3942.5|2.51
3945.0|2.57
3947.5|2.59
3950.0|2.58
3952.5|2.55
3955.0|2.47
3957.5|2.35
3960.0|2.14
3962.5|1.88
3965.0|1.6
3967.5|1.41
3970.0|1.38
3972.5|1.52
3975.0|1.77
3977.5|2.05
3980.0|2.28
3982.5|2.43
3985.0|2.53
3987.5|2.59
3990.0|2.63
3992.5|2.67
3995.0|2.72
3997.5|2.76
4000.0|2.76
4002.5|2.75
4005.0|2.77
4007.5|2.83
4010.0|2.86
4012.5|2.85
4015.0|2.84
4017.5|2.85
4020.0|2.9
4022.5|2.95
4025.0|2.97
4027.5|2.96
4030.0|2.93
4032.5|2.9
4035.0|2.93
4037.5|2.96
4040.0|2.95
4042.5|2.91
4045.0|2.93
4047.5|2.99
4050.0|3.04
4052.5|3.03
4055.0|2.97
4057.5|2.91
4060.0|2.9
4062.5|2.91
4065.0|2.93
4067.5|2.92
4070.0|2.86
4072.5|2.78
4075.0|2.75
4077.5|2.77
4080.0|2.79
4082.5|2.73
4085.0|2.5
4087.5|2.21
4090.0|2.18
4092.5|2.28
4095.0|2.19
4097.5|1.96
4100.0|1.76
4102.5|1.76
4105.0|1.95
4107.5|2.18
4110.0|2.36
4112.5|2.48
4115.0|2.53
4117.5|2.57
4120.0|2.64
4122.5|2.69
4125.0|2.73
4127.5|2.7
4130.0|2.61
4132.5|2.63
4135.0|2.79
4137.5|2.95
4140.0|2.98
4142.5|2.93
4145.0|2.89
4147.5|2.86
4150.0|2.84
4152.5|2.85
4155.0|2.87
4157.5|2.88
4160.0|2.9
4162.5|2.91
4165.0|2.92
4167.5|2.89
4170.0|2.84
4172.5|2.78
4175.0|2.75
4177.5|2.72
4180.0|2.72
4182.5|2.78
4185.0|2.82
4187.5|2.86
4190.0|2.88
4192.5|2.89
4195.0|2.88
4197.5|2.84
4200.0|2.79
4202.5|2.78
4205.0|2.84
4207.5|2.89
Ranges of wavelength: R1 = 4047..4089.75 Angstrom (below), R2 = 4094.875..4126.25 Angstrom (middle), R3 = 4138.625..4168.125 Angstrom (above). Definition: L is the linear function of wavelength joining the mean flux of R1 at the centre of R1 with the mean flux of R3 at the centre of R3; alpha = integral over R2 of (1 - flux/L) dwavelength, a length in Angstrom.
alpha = 6.1 Angstrom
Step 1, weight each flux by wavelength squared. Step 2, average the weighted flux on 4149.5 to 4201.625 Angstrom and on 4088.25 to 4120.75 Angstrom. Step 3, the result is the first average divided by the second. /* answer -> 1.33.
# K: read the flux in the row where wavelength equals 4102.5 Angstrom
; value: 1.76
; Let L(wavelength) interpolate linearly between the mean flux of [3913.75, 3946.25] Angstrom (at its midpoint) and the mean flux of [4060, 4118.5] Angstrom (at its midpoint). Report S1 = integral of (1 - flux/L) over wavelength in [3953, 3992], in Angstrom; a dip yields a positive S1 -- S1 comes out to 5.15 Angstrom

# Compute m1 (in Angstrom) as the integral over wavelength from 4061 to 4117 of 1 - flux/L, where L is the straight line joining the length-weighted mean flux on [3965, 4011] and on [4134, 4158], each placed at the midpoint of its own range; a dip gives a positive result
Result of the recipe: 4.9 Angstrom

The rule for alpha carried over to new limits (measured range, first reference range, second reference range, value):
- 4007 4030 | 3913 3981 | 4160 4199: -4.7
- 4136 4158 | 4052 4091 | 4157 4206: -0.7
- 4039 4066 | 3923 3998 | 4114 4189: -4.8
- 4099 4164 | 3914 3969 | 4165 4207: 1.9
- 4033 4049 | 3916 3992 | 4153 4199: -3.0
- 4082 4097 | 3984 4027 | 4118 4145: 2.5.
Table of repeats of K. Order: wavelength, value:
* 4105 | 1.95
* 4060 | 2.9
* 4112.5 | 2.48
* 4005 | 2.77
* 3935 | 1.88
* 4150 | 2.84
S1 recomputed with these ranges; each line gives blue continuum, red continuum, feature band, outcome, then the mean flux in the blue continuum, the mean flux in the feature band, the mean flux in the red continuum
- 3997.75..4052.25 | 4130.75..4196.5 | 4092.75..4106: 4.2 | 2.9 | 1.95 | 2.84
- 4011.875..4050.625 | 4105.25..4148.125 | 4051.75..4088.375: 0.3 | 2.93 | 2.8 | 2.66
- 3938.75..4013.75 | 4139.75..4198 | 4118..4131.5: 0.4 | 2.37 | 2.67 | 2.85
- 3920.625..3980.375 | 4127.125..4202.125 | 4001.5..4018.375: -3.5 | 2.15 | 2.82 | 2.83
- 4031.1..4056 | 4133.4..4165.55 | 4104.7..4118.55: 2.6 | 2.96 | 2.37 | 2.89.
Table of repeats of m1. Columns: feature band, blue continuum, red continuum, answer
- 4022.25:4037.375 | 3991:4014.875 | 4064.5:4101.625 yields -1.5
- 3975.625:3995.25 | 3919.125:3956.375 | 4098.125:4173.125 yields 0.0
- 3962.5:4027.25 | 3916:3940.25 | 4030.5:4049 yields 5.9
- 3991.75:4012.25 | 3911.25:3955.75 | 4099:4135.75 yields -2.8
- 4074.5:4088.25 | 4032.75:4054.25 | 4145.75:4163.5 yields 1.4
